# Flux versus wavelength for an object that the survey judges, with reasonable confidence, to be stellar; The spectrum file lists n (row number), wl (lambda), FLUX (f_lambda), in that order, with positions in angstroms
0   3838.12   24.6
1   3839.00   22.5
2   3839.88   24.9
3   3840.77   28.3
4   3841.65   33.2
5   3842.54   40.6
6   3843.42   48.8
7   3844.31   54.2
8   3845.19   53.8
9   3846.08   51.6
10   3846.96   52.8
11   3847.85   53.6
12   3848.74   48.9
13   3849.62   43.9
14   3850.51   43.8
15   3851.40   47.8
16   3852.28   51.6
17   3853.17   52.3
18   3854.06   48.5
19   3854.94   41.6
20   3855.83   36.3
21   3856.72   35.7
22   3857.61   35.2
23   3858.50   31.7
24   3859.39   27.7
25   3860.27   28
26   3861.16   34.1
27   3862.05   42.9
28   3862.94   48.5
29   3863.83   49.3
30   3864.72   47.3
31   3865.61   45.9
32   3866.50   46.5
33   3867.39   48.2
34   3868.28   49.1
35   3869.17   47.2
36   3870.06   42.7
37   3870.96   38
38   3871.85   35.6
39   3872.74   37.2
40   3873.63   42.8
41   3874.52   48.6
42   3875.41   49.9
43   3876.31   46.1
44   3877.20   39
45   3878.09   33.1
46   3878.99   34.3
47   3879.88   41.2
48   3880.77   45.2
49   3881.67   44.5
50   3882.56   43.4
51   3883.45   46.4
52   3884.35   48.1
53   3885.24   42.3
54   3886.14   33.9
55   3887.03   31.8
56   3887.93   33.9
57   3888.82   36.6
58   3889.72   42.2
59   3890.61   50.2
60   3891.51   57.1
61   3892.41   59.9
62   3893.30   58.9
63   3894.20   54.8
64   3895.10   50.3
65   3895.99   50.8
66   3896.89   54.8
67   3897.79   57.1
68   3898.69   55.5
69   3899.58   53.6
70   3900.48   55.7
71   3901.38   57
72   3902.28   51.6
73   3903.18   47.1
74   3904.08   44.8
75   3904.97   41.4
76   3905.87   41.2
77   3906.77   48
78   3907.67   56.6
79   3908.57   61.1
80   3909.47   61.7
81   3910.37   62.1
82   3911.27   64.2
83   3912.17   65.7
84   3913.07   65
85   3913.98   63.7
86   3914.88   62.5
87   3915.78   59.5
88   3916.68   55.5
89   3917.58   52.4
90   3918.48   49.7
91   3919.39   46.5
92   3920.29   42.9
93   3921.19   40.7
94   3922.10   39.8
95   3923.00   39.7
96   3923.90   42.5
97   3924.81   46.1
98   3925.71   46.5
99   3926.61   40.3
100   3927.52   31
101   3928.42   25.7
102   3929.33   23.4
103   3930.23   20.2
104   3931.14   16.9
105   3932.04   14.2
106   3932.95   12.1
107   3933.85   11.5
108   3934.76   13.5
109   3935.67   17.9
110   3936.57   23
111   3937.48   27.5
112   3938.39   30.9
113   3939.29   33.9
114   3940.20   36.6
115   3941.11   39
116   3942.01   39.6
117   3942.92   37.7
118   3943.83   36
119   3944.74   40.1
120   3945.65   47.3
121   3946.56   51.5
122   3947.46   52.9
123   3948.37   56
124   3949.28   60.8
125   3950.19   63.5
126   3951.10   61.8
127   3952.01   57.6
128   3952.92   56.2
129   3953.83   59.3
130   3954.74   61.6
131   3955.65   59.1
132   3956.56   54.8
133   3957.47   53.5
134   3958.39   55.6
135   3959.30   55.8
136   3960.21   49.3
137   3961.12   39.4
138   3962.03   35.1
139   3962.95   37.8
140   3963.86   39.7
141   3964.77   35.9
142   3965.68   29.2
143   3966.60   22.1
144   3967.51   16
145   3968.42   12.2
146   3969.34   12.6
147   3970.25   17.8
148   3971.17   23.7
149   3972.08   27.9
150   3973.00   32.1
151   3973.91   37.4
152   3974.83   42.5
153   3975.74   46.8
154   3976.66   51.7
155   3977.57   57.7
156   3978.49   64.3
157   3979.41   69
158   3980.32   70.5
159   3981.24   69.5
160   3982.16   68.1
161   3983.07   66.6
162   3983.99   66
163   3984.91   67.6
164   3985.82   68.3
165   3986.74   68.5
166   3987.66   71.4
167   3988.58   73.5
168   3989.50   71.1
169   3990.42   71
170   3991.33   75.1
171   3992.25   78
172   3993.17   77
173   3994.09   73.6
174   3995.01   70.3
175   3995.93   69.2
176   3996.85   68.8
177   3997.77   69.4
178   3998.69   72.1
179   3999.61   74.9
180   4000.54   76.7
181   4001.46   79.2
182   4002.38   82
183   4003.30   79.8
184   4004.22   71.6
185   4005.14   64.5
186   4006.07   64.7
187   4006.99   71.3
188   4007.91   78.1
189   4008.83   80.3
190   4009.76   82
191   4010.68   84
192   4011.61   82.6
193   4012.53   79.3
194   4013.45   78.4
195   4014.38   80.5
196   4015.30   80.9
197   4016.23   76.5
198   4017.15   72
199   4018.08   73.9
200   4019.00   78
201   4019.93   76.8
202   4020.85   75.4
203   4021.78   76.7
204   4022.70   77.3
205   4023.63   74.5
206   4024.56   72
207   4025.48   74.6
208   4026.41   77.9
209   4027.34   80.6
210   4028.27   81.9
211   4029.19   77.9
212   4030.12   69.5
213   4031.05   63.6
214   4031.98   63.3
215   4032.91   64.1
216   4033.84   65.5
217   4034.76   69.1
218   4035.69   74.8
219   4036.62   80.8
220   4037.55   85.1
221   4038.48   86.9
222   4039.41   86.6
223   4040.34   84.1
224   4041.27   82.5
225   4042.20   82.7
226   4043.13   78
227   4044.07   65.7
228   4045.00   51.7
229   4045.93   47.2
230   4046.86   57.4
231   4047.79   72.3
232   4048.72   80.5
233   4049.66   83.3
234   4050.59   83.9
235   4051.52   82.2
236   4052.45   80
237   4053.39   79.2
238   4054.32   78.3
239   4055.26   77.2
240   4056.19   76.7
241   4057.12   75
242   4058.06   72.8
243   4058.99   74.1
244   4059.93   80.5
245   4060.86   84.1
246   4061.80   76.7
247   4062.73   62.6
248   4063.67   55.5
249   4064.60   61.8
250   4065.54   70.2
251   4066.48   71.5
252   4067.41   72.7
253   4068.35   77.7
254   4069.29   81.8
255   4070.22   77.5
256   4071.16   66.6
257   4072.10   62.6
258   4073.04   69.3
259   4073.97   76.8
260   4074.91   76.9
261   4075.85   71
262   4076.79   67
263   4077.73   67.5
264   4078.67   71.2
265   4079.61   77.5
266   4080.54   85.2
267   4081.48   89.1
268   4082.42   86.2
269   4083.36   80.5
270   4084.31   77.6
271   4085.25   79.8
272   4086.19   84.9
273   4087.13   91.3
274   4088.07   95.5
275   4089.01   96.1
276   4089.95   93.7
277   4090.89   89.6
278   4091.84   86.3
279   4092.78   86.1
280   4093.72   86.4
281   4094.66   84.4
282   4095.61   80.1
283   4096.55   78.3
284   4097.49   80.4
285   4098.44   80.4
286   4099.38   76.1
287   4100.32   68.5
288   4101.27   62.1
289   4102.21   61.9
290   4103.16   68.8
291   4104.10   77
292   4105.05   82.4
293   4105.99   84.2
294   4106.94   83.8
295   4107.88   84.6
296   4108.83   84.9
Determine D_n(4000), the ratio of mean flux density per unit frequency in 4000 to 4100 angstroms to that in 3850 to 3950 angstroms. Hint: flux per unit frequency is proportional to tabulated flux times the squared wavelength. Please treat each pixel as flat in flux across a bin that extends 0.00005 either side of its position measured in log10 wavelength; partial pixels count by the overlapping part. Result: 1.90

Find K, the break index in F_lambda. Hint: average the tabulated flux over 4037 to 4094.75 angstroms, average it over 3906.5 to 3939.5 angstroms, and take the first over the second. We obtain 1.89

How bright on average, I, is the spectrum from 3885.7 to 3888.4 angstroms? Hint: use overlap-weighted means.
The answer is 33.3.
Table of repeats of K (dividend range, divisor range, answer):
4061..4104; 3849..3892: 1.82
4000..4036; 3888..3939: 1.69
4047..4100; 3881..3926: 1.55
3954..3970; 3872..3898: 0.87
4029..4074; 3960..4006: 1.30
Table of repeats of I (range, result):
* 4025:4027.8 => 77.7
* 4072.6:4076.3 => 73.6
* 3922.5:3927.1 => 42.9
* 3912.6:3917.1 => 61.3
